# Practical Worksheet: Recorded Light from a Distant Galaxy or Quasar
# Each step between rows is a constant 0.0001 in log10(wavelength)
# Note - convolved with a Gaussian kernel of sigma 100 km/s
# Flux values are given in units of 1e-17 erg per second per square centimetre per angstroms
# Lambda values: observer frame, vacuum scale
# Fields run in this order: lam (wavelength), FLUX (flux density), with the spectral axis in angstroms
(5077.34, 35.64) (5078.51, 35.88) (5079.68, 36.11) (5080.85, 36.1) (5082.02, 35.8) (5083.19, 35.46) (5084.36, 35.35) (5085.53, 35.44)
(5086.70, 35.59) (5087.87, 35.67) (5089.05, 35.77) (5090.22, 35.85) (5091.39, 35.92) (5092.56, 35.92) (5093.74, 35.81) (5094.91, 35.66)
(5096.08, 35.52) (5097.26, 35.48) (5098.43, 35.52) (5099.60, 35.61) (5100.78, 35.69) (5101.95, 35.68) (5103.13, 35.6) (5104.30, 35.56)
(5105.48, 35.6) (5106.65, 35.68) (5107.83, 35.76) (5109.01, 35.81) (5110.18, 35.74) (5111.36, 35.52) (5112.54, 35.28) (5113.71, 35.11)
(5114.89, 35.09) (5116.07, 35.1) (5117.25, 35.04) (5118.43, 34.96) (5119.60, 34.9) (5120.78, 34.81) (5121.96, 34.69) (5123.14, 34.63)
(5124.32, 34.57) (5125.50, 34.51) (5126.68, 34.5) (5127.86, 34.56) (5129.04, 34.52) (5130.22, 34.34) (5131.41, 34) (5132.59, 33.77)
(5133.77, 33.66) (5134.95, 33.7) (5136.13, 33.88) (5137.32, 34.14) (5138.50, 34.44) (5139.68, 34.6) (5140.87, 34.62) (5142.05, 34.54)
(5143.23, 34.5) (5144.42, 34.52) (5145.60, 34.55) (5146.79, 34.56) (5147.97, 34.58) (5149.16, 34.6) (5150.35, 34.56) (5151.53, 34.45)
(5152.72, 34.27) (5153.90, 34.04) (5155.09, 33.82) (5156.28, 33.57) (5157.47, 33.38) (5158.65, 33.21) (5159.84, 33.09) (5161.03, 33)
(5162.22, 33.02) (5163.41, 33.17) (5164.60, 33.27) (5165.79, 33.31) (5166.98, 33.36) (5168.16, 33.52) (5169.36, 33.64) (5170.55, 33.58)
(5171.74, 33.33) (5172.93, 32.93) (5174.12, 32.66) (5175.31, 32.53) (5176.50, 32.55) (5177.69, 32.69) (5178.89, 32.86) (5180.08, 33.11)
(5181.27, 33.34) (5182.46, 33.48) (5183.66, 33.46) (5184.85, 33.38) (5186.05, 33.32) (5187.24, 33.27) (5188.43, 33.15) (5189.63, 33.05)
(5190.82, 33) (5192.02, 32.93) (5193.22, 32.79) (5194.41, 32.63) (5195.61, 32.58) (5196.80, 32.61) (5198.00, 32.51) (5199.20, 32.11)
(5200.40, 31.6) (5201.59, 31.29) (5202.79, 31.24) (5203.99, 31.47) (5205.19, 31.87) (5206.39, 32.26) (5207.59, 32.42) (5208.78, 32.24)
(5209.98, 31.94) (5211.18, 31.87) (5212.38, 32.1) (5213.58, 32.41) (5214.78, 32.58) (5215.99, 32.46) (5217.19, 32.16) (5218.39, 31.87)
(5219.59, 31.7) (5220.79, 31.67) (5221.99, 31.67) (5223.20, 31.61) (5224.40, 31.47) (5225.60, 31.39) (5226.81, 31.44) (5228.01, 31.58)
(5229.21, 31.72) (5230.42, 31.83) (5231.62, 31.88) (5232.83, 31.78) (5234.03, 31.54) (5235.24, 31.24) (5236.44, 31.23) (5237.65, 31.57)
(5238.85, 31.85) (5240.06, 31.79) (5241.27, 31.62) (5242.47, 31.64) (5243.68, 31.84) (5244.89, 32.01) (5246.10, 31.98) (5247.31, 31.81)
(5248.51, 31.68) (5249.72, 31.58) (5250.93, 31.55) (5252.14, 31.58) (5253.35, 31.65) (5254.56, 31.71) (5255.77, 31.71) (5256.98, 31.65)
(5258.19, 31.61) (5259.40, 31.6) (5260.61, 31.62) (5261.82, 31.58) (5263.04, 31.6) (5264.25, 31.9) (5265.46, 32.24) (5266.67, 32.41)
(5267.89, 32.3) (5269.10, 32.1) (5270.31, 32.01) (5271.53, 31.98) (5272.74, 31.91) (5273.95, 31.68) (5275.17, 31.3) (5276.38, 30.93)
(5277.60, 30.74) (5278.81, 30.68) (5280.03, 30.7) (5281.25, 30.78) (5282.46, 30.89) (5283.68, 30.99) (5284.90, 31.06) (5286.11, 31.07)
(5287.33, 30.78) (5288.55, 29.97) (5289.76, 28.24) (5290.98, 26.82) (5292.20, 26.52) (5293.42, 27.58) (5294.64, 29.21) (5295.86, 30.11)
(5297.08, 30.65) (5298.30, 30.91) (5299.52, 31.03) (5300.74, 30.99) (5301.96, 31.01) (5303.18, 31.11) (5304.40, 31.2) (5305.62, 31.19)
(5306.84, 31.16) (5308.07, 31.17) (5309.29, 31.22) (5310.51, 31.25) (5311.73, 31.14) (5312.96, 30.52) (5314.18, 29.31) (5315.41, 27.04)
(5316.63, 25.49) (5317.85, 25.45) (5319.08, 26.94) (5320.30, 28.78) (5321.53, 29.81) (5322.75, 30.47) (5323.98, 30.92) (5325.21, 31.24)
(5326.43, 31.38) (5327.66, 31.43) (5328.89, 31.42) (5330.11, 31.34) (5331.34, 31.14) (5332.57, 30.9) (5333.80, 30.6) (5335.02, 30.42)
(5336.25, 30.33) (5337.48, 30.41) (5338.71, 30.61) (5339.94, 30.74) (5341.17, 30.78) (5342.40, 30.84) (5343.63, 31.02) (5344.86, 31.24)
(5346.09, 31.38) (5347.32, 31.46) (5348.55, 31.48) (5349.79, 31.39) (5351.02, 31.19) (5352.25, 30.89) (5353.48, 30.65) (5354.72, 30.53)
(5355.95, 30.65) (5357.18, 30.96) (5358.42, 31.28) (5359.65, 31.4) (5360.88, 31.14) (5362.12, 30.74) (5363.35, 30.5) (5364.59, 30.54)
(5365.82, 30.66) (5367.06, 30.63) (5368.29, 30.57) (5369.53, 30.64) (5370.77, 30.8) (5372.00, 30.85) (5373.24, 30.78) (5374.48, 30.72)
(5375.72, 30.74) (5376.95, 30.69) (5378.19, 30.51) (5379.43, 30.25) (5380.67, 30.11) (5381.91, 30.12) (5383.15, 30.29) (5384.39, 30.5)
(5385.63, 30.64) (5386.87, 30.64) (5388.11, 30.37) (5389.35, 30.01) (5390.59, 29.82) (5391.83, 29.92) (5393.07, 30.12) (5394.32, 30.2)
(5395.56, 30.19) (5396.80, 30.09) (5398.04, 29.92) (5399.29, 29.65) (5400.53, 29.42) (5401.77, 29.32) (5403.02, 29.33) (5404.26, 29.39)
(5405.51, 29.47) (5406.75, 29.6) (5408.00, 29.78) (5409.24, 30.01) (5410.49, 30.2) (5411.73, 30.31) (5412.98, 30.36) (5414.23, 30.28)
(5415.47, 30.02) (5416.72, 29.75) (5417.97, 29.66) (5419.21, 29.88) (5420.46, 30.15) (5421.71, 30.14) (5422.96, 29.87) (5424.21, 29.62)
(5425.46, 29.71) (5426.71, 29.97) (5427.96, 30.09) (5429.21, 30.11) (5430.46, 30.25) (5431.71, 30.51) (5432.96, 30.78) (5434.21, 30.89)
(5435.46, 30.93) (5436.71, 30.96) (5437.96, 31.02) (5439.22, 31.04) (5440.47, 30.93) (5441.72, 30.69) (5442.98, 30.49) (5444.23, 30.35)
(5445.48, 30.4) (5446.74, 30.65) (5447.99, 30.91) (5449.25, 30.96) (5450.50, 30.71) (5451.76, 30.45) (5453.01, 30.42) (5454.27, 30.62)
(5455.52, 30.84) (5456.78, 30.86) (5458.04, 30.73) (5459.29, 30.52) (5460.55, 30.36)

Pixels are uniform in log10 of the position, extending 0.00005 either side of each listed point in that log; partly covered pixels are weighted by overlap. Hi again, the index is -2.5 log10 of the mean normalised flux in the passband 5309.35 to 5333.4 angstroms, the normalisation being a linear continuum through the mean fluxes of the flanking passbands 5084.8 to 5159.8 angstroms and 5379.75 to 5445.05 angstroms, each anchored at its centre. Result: 0.06 mag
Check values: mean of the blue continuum 34.9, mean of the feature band 29.8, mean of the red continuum 30.2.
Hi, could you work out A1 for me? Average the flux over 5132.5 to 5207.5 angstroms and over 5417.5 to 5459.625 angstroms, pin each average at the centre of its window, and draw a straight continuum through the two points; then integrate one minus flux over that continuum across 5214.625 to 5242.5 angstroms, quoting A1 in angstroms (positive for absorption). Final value 0.8 angstroms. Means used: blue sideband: 33.3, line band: 31.7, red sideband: 30.5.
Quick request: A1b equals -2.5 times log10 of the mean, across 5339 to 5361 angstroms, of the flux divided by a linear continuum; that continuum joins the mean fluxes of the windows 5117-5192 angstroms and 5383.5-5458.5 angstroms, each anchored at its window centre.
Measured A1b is 0.005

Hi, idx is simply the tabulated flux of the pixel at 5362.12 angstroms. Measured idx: 30.74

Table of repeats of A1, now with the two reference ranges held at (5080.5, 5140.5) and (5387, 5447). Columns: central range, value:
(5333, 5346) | 0.28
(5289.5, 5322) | 2.50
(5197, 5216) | 0.87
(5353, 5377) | 0.16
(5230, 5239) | 0.41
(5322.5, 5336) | 0.23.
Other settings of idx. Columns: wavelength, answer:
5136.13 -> 33.88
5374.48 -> 30.72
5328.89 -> 31.42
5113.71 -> 35.11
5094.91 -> 35.66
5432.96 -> 30.78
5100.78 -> 35.69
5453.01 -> 30.42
